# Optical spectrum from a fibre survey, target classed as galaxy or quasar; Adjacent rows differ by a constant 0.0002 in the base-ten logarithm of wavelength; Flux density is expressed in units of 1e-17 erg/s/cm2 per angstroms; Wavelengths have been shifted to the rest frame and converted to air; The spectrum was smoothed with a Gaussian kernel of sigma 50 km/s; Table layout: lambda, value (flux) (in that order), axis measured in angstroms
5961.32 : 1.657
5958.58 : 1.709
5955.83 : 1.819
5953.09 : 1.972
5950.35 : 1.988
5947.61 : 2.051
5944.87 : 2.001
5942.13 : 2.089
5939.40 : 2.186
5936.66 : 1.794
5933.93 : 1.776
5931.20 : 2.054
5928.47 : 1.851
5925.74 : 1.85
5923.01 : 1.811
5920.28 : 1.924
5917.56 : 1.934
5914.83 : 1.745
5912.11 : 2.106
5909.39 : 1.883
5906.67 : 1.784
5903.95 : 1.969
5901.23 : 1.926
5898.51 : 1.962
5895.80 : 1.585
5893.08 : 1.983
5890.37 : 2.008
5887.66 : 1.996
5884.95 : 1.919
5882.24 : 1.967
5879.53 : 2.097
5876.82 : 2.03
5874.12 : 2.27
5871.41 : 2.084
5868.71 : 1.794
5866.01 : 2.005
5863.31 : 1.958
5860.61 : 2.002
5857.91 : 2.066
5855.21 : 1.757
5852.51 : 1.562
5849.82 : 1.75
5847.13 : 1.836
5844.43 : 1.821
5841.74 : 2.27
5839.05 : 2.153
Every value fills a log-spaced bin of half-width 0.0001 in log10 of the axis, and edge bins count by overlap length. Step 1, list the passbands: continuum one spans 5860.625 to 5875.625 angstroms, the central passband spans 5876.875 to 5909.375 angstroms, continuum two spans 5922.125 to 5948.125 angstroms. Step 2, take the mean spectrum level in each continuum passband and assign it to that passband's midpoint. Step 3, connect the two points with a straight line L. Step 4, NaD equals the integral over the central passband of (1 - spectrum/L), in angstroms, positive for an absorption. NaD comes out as 1.05 angstroms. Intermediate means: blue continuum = 2.02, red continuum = 1.95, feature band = 1.93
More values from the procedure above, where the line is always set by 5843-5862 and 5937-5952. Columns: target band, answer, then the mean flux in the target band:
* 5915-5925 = 0.6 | 1.87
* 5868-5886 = -1.4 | 2.03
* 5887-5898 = 0.2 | 1.89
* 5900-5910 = 0.3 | 1.89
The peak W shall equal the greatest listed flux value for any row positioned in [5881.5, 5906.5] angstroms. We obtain 2.008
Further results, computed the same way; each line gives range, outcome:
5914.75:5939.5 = 2.186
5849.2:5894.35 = 2.27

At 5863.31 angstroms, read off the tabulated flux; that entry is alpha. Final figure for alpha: 1.958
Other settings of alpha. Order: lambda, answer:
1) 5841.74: 2.27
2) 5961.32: 1.657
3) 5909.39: 1.883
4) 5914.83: 1.745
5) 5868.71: 1.794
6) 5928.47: 1.851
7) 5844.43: 1.821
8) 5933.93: 1.776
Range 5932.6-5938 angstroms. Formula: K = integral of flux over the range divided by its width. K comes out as 1.79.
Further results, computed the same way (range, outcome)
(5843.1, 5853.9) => 1.74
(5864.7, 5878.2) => 2.04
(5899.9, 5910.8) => 1.89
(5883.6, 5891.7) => 1.97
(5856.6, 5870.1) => 1.97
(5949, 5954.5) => 1.98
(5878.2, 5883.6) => 2.03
